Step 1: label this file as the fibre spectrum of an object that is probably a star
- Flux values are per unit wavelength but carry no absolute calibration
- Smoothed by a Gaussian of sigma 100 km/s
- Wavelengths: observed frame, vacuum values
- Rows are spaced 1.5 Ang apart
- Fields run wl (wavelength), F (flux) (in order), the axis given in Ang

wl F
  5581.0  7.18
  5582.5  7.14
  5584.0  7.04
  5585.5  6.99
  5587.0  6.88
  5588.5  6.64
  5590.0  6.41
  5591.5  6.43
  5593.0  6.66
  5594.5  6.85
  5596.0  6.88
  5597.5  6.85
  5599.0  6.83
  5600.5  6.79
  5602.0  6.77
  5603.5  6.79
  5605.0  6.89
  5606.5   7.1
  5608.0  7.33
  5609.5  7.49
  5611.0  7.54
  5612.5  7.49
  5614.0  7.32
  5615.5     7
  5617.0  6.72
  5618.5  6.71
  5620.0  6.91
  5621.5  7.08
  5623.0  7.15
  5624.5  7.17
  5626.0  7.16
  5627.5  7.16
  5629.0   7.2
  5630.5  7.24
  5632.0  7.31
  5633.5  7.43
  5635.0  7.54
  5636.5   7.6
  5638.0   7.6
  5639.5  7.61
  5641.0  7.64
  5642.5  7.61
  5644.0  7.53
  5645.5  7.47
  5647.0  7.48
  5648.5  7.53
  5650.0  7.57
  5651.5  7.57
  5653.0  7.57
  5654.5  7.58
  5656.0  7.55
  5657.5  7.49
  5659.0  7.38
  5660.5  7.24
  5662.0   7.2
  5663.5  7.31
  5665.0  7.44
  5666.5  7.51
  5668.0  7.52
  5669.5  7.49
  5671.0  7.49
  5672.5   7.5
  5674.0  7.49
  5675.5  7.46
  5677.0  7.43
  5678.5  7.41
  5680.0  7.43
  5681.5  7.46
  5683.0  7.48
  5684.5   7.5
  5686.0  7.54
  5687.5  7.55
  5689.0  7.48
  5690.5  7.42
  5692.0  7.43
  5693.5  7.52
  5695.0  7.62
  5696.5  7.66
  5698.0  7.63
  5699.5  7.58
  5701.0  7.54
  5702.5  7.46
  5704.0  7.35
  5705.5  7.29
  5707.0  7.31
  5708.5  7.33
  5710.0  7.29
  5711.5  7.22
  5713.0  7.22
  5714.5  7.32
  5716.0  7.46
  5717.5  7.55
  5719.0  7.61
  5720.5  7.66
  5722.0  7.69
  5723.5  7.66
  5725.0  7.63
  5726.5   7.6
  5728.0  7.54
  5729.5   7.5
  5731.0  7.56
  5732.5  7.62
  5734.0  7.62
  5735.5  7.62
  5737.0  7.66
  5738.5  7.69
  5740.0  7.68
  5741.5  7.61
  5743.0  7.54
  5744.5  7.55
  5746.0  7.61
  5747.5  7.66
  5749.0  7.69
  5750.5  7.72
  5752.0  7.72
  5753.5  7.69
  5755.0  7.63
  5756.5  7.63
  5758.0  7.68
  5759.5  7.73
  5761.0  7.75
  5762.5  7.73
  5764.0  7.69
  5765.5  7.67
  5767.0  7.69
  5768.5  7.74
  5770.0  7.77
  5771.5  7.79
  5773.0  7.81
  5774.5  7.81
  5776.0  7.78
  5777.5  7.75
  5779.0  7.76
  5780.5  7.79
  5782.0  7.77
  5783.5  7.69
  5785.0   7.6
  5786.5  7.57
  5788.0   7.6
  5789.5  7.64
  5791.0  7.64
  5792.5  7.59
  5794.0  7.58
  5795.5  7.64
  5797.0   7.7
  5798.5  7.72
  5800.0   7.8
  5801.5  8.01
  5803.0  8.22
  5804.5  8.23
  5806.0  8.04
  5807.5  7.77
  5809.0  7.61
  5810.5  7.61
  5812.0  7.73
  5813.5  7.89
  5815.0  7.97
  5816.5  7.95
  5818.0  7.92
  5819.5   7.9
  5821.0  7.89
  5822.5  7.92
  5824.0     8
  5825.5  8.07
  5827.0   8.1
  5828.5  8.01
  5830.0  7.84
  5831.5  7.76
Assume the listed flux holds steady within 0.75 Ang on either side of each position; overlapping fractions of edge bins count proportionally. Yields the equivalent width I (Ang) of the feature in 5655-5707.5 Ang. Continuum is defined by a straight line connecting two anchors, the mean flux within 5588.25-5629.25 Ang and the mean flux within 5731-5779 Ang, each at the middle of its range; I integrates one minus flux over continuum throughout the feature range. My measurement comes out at -1.0 Ang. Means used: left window 6.98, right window 7.69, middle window 7.46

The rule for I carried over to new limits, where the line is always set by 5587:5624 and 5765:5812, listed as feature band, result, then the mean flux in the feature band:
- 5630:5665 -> -1.73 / 7.48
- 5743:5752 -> -0.08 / 7.64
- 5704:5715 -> 0.17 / 7.29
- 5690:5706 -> -0.33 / 7.5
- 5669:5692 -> -0.63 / 7.47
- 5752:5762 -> -0.10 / 7.69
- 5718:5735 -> -0.29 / 7.61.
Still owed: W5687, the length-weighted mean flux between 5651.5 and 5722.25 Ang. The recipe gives 7.46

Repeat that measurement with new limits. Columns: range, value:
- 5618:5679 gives 7.4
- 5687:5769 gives 7.57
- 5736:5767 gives 7.67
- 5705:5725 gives 7.44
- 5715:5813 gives 7.69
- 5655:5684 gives 7.44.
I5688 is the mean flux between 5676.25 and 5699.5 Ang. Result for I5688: 7.51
